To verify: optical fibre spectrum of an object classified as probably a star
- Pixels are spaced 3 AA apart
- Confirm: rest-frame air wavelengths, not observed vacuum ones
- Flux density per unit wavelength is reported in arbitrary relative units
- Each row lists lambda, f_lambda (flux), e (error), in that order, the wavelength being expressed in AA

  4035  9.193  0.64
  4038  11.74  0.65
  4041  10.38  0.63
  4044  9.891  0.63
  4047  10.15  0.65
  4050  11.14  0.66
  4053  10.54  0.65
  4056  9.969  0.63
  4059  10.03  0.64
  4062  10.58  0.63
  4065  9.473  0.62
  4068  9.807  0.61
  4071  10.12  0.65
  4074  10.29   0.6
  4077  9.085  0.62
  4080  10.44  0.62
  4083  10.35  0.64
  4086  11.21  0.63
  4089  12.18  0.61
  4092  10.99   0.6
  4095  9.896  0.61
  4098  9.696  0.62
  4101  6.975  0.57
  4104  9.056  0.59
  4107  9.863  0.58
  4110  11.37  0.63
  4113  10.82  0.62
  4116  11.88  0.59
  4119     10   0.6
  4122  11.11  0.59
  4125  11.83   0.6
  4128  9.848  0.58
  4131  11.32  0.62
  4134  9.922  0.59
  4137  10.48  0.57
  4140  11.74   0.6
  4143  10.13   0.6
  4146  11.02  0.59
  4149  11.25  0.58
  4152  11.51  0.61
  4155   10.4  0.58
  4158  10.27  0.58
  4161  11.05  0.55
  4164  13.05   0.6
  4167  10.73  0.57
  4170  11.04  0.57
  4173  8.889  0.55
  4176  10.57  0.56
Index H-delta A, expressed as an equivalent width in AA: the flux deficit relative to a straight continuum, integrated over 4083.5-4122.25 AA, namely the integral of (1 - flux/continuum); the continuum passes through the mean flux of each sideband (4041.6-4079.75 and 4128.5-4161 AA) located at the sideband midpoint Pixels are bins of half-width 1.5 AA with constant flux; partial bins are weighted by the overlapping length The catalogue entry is 0.3 AA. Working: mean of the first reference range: 10.1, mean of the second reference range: 10.8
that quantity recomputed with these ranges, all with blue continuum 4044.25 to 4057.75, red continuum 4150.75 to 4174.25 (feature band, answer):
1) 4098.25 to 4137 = 1.3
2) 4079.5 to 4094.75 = -0.6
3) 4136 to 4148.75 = -0.1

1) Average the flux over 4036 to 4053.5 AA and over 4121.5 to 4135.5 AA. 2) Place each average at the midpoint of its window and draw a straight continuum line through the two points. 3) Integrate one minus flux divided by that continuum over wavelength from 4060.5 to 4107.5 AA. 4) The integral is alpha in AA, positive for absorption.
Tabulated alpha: 3.0 AA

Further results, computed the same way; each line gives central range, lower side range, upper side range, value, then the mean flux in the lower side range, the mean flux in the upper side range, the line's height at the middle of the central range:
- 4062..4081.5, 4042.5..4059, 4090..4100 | 0.6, 10.3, 10.1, 10.2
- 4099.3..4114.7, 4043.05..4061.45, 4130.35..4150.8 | 1.4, 10.3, 10.8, 10.6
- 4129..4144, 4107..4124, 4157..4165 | 0.6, 11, 11.4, 11.2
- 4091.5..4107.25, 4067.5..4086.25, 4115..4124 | 1.9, 10.1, 11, 10.6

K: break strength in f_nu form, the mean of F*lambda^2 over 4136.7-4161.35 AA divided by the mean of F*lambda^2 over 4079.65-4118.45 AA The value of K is 1.08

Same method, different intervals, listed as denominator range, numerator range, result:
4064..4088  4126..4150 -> 1.09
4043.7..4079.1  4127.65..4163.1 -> 1.12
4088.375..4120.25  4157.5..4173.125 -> 1.12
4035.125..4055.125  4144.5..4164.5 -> 1.12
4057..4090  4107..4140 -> 1.08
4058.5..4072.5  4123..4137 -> 1.11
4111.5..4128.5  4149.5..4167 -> 1.04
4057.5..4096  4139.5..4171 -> 1.11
